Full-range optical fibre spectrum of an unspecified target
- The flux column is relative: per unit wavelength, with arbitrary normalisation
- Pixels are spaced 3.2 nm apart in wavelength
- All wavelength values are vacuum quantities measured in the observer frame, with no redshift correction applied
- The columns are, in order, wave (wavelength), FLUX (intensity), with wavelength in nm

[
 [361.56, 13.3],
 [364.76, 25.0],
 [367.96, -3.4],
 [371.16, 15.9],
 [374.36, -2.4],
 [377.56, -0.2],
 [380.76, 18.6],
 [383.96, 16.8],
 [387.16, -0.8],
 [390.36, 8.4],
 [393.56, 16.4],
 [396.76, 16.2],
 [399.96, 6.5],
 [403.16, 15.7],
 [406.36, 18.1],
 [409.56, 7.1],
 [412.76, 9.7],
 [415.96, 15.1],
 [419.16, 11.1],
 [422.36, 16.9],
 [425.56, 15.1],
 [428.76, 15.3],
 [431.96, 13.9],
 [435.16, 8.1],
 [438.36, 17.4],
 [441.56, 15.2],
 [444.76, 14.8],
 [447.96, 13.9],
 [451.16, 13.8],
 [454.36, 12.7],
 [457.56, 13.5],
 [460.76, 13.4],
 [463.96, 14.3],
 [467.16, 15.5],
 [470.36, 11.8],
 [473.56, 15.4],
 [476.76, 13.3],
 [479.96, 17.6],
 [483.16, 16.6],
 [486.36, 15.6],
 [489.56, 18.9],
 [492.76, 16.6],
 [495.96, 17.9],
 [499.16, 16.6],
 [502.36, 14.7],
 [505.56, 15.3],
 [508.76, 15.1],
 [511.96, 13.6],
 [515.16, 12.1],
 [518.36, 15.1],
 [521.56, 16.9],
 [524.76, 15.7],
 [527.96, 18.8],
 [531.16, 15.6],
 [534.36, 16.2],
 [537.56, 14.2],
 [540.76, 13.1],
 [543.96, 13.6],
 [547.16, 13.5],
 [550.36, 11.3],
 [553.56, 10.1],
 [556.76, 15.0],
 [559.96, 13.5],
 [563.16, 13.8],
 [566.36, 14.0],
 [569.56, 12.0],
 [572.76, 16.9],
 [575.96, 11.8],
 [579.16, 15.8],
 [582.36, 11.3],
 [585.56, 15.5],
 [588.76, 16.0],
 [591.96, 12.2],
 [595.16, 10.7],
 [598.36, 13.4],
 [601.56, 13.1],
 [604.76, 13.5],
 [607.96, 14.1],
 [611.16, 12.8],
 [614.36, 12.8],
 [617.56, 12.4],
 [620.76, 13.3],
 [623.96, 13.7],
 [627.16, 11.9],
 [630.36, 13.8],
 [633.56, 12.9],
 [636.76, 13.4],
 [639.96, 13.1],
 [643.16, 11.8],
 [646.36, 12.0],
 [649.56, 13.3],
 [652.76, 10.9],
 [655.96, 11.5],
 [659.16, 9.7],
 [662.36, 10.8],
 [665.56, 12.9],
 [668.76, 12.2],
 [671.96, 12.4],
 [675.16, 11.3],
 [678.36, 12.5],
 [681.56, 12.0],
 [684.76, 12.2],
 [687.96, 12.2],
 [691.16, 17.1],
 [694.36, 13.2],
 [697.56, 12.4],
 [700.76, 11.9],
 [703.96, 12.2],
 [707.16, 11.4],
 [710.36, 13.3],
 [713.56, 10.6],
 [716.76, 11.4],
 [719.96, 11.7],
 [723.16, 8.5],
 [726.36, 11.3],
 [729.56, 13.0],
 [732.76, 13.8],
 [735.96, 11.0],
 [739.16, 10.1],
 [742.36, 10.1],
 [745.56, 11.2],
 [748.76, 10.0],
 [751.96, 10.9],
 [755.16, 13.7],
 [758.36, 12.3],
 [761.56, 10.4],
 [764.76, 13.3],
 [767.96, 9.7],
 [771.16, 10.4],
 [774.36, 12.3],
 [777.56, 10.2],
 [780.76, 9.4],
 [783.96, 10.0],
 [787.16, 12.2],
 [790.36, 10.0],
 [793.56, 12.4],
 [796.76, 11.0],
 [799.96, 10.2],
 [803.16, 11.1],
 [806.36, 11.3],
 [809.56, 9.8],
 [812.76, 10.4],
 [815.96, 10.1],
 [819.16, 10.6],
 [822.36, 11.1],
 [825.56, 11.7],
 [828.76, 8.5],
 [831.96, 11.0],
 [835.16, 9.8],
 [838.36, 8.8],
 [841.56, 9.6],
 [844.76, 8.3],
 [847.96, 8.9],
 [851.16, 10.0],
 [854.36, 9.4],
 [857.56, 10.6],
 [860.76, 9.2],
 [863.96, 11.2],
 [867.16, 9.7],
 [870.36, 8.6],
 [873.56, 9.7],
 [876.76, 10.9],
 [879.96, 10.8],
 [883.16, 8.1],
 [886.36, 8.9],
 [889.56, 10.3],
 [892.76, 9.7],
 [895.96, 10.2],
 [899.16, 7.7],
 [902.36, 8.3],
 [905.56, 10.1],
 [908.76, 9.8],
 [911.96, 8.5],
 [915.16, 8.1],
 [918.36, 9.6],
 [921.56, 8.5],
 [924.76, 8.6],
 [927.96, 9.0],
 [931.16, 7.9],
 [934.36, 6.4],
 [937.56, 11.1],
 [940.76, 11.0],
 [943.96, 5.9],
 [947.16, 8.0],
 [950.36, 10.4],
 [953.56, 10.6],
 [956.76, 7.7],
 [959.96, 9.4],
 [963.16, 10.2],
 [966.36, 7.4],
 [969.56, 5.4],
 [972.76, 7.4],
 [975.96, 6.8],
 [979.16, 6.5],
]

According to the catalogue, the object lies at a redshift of 0.05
